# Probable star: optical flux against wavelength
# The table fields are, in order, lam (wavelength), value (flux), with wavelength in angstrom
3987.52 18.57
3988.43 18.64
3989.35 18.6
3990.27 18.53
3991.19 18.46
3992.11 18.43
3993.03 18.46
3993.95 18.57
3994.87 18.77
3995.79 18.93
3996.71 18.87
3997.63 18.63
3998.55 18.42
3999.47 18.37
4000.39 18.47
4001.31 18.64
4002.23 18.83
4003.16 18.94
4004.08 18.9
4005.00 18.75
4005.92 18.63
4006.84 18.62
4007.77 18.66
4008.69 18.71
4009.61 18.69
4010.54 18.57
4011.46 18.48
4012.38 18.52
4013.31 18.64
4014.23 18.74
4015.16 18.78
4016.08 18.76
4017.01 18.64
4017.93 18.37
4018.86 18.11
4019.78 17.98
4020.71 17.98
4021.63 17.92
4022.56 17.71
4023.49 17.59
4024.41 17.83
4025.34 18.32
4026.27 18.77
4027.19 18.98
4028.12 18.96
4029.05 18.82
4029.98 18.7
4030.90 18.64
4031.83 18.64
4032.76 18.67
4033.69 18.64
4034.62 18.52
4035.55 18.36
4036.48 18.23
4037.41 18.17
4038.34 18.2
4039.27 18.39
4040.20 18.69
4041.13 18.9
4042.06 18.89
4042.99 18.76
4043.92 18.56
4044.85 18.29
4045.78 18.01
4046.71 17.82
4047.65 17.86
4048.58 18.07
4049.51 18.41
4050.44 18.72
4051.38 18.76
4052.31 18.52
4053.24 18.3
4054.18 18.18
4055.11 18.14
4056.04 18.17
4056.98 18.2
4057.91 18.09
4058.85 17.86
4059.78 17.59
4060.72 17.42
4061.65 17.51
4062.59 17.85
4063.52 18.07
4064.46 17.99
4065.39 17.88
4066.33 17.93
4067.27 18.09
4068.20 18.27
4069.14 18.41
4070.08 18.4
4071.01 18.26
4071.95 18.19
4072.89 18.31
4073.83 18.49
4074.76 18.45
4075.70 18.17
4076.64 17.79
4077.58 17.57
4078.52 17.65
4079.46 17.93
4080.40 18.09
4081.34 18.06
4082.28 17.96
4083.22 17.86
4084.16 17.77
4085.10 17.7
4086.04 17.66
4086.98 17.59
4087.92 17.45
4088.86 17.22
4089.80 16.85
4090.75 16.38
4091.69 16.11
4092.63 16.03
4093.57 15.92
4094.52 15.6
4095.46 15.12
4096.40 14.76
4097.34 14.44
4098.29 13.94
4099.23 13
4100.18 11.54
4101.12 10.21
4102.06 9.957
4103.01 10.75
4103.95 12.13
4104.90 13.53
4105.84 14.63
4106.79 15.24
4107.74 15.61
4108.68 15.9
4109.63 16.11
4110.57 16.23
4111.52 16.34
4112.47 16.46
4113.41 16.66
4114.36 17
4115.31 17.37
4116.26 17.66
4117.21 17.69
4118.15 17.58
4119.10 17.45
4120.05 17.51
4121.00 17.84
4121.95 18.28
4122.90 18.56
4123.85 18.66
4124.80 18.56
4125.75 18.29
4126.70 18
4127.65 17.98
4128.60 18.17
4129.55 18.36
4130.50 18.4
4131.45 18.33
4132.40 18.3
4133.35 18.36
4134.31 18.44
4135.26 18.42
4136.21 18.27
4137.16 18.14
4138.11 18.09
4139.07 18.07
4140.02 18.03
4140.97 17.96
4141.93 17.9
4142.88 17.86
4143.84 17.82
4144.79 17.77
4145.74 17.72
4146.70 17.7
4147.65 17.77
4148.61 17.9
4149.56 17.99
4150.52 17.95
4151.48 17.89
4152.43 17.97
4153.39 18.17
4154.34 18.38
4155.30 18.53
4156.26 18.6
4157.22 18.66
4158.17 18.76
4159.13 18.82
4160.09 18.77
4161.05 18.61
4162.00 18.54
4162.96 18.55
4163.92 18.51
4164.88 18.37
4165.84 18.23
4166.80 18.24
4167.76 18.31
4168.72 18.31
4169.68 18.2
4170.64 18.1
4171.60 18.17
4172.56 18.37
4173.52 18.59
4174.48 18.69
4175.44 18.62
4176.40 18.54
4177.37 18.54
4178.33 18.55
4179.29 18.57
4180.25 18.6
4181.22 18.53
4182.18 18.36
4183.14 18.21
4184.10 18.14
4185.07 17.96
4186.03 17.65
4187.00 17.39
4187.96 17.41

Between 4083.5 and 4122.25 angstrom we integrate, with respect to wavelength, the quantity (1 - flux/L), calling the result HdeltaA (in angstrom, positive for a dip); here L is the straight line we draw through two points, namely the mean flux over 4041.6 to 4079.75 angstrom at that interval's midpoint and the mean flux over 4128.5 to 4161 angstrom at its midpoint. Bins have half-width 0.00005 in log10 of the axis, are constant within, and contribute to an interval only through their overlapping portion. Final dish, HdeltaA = 5.29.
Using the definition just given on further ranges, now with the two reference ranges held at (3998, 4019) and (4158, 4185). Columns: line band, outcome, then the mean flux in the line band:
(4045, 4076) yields 0.72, 18.1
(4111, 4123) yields 0.73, 17.4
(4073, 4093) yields 1.04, 17.6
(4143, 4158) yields 0.33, 18.1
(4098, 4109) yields 3.29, 13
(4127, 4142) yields 0.22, 18.2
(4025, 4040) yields 0.02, 18.6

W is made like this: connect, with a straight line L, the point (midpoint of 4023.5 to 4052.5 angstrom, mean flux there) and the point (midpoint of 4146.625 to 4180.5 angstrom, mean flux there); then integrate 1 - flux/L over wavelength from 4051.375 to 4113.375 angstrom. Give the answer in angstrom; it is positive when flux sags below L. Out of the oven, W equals 6.0 angstrom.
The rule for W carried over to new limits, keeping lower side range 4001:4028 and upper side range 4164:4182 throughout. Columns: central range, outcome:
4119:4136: 0.2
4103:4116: 2.1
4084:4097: 1.4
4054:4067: 0.4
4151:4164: 0.0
